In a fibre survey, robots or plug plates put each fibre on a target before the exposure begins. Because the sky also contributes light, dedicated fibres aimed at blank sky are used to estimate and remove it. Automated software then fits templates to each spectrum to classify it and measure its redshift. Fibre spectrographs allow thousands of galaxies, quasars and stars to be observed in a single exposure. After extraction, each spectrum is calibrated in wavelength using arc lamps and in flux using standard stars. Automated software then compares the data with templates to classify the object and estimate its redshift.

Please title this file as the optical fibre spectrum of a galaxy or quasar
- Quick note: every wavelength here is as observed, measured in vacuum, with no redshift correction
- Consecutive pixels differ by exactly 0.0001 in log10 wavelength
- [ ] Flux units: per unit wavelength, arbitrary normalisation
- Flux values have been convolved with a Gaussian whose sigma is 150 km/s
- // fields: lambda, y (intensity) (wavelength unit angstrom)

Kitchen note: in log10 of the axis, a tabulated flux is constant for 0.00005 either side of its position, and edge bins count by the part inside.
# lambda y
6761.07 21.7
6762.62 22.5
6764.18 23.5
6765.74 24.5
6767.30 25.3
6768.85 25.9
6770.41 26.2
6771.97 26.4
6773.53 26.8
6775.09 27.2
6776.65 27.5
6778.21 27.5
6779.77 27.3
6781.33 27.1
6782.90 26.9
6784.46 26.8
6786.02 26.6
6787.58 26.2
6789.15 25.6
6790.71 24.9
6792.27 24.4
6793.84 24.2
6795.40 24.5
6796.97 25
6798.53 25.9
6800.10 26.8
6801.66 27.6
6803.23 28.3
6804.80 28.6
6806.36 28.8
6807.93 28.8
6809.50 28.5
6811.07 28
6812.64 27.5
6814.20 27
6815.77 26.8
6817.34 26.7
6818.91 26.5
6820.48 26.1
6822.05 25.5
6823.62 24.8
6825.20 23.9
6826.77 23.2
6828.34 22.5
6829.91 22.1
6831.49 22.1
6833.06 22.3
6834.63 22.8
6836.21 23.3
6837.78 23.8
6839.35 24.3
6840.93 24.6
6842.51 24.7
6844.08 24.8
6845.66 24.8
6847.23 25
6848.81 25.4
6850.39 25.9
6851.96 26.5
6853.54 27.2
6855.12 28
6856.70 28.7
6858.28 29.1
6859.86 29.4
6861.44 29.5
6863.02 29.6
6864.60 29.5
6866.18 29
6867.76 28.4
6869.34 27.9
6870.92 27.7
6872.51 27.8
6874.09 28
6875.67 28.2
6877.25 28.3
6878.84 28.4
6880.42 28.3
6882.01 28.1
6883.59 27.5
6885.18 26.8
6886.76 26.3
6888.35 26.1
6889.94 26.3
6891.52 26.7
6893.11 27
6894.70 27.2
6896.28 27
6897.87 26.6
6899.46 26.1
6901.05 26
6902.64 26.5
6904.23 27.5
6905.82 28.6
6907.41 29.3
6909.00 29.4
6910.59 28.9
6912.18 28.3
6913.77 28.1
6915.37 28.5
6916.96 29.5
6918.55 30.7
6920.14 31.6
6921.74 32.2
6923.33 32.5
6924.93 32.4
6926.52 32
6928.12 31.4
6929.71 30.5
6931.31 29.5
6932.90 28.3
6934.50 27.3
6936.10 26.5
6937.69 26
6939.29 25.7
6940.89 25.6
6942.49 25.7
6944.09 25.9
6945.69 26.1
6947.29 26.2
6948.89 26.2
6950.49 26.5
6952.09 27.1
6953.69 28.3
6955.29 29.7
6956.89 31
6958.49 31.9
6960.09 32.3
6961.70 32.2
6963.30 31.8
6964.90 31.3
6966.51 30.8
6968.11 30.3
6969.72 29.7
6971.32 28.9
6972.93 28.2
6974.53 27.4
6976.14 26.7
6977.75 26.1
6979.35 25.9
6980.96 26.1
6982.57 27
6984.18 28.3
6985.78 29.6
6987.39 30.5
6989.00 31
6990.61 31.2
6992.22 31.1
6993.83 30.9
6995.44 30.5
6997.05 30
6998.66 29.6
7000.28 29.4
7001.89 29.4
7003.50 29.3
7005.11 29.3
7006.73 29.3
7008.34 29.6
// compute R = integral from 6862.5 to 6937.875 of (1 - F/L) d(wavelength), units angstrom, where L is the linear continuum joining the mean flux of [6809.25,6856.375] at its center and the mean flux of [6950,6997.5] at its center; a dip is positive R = -3.5 angstrom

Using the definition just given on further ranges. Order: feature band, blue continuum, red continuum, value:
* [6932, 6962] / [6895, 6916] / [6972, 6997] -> 0.55 angstrom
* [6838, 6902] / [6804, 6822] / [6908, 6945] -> 2.49 angstrom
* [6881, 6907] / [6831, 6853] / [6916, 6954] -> -0.26 angstrom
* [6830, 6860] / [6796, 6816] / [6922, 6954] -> 2.63 angstrom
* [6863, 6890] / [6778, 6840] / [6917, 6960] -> -0.57 angstrom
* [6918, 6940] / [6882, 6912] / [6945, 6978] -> -1.27 angstrom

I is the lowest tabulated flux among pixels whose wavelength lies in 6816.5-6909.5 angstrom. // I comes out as 22.1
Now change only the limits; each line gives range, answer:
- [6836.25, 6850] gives 23.8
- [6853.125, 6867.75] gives 27.2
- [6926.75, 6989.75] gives 25.6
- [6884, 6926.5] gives 26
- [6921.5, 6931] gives 30.5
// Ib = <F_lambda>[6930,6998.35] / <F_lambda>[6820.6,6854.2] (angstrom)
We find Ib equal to 1.2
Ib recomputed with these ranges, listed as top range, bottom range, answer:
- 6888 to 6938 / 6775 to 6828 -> 1.08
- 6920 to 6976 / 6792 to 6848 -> 1.14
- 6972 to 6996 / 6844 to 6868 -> 1.04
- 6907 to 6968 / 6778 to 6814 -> 1.09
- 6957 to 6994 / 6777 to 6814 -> 1.10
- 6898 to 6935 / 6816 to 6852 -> 1.20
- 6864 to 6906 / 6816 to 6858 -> 1.10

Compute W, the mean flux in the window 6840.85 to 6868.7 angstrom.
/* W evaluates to 27.3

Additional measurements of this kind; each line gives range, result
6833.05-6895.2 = 26.9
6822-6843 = 23.5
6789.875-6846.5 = 25.4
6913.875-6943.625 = 29.1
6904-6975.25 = 29.1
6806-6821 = 27.5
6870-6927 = 28.3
